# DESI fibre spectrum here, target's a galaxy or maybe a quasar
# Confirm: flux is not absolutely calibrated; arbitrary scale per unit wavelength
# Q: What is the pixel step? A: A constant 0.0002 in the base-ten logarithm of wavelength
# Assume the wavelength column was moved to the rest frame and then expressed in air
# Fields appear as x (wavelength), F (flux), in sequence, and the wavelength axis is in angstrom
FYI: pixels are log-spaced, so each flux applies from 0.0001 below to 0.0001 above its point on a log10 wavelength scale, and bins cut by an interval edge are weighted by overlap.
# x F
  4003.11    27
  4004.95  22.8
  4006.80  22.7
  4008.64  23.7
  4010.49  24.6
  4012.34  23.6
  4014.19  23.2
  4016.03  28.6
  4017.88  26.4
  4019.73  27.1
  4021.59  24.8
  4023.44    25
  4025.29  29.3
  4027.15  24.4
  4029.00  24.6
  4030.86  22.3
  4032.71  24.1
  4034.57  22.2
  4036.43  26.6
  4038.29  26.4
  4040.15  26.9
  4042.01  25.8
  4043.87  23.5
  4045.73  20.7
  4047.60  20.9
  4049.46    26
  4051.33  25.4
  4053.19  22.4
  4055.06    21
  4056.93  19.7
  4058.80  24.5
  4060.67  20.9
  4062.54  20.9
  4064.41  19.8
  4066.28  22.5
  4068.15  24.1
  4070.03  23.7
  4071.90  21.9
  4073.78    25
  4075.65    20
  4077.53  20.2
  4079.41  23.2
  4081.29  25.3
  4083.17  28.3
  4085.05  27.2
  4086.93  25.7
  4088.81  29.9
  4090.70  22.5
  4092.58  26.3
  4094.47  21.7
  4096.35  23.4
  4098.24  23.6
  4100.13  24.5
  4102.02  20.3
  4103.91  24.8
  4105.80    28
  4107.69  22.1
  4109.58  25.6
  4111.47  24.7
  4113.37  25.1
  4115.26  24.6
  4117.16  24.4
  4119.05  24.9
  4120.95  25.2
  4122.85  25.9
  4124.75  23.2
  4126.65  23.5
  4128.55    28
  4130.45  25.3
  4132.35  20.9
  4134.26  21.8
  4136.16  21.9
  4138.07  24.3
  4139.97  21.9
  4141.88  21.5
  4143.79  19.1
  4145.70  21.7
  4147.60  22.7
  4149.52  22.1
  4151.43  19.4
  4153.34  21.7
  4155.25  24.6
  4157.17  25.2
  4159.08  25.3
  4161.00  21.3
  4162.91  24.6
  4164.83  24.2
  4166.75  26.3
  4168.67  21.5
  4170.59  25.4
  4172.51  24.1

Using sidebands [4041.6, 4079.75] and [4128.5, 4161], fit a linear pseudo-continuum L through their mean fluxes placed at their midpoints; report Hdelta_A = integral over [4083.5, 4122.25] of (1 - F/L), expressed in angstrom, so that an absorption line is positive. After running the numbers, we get -3.9 angstrom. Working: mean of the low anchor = 22.4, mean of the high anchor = 22.6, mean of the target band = 24.8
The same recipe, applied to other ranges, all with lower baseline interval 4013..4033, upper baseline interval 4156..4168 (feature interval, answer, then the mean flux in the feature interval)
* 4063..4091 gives 1.2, 23.9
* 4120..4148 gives 1.7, 23.1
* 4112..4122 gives 0.0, 24.8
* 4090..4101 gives 0.5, 23.7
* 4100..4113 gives 0.3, 24.3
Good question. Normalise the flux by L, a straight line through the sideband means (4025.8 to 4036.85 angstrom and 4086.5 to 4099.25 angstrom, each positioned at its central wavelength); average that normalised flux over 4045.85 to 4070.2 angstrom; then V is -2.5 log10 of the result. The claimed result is 0.094 mag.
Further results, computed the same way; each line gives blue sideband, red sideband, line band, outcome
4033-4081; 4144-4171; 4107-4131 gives -0.08 mag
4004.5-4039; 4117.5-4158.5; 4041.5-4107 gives 0.03 mag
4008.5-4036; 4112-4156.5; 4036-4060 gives 0.04 mag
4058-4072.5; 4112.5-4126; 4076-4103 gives -0.04 mag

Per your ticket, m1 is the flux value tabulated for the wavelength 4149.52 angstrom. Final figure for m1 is 22.1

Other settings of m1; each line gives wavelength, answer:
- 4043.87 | 23.5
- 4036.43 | 26.6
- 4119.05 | 24.9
